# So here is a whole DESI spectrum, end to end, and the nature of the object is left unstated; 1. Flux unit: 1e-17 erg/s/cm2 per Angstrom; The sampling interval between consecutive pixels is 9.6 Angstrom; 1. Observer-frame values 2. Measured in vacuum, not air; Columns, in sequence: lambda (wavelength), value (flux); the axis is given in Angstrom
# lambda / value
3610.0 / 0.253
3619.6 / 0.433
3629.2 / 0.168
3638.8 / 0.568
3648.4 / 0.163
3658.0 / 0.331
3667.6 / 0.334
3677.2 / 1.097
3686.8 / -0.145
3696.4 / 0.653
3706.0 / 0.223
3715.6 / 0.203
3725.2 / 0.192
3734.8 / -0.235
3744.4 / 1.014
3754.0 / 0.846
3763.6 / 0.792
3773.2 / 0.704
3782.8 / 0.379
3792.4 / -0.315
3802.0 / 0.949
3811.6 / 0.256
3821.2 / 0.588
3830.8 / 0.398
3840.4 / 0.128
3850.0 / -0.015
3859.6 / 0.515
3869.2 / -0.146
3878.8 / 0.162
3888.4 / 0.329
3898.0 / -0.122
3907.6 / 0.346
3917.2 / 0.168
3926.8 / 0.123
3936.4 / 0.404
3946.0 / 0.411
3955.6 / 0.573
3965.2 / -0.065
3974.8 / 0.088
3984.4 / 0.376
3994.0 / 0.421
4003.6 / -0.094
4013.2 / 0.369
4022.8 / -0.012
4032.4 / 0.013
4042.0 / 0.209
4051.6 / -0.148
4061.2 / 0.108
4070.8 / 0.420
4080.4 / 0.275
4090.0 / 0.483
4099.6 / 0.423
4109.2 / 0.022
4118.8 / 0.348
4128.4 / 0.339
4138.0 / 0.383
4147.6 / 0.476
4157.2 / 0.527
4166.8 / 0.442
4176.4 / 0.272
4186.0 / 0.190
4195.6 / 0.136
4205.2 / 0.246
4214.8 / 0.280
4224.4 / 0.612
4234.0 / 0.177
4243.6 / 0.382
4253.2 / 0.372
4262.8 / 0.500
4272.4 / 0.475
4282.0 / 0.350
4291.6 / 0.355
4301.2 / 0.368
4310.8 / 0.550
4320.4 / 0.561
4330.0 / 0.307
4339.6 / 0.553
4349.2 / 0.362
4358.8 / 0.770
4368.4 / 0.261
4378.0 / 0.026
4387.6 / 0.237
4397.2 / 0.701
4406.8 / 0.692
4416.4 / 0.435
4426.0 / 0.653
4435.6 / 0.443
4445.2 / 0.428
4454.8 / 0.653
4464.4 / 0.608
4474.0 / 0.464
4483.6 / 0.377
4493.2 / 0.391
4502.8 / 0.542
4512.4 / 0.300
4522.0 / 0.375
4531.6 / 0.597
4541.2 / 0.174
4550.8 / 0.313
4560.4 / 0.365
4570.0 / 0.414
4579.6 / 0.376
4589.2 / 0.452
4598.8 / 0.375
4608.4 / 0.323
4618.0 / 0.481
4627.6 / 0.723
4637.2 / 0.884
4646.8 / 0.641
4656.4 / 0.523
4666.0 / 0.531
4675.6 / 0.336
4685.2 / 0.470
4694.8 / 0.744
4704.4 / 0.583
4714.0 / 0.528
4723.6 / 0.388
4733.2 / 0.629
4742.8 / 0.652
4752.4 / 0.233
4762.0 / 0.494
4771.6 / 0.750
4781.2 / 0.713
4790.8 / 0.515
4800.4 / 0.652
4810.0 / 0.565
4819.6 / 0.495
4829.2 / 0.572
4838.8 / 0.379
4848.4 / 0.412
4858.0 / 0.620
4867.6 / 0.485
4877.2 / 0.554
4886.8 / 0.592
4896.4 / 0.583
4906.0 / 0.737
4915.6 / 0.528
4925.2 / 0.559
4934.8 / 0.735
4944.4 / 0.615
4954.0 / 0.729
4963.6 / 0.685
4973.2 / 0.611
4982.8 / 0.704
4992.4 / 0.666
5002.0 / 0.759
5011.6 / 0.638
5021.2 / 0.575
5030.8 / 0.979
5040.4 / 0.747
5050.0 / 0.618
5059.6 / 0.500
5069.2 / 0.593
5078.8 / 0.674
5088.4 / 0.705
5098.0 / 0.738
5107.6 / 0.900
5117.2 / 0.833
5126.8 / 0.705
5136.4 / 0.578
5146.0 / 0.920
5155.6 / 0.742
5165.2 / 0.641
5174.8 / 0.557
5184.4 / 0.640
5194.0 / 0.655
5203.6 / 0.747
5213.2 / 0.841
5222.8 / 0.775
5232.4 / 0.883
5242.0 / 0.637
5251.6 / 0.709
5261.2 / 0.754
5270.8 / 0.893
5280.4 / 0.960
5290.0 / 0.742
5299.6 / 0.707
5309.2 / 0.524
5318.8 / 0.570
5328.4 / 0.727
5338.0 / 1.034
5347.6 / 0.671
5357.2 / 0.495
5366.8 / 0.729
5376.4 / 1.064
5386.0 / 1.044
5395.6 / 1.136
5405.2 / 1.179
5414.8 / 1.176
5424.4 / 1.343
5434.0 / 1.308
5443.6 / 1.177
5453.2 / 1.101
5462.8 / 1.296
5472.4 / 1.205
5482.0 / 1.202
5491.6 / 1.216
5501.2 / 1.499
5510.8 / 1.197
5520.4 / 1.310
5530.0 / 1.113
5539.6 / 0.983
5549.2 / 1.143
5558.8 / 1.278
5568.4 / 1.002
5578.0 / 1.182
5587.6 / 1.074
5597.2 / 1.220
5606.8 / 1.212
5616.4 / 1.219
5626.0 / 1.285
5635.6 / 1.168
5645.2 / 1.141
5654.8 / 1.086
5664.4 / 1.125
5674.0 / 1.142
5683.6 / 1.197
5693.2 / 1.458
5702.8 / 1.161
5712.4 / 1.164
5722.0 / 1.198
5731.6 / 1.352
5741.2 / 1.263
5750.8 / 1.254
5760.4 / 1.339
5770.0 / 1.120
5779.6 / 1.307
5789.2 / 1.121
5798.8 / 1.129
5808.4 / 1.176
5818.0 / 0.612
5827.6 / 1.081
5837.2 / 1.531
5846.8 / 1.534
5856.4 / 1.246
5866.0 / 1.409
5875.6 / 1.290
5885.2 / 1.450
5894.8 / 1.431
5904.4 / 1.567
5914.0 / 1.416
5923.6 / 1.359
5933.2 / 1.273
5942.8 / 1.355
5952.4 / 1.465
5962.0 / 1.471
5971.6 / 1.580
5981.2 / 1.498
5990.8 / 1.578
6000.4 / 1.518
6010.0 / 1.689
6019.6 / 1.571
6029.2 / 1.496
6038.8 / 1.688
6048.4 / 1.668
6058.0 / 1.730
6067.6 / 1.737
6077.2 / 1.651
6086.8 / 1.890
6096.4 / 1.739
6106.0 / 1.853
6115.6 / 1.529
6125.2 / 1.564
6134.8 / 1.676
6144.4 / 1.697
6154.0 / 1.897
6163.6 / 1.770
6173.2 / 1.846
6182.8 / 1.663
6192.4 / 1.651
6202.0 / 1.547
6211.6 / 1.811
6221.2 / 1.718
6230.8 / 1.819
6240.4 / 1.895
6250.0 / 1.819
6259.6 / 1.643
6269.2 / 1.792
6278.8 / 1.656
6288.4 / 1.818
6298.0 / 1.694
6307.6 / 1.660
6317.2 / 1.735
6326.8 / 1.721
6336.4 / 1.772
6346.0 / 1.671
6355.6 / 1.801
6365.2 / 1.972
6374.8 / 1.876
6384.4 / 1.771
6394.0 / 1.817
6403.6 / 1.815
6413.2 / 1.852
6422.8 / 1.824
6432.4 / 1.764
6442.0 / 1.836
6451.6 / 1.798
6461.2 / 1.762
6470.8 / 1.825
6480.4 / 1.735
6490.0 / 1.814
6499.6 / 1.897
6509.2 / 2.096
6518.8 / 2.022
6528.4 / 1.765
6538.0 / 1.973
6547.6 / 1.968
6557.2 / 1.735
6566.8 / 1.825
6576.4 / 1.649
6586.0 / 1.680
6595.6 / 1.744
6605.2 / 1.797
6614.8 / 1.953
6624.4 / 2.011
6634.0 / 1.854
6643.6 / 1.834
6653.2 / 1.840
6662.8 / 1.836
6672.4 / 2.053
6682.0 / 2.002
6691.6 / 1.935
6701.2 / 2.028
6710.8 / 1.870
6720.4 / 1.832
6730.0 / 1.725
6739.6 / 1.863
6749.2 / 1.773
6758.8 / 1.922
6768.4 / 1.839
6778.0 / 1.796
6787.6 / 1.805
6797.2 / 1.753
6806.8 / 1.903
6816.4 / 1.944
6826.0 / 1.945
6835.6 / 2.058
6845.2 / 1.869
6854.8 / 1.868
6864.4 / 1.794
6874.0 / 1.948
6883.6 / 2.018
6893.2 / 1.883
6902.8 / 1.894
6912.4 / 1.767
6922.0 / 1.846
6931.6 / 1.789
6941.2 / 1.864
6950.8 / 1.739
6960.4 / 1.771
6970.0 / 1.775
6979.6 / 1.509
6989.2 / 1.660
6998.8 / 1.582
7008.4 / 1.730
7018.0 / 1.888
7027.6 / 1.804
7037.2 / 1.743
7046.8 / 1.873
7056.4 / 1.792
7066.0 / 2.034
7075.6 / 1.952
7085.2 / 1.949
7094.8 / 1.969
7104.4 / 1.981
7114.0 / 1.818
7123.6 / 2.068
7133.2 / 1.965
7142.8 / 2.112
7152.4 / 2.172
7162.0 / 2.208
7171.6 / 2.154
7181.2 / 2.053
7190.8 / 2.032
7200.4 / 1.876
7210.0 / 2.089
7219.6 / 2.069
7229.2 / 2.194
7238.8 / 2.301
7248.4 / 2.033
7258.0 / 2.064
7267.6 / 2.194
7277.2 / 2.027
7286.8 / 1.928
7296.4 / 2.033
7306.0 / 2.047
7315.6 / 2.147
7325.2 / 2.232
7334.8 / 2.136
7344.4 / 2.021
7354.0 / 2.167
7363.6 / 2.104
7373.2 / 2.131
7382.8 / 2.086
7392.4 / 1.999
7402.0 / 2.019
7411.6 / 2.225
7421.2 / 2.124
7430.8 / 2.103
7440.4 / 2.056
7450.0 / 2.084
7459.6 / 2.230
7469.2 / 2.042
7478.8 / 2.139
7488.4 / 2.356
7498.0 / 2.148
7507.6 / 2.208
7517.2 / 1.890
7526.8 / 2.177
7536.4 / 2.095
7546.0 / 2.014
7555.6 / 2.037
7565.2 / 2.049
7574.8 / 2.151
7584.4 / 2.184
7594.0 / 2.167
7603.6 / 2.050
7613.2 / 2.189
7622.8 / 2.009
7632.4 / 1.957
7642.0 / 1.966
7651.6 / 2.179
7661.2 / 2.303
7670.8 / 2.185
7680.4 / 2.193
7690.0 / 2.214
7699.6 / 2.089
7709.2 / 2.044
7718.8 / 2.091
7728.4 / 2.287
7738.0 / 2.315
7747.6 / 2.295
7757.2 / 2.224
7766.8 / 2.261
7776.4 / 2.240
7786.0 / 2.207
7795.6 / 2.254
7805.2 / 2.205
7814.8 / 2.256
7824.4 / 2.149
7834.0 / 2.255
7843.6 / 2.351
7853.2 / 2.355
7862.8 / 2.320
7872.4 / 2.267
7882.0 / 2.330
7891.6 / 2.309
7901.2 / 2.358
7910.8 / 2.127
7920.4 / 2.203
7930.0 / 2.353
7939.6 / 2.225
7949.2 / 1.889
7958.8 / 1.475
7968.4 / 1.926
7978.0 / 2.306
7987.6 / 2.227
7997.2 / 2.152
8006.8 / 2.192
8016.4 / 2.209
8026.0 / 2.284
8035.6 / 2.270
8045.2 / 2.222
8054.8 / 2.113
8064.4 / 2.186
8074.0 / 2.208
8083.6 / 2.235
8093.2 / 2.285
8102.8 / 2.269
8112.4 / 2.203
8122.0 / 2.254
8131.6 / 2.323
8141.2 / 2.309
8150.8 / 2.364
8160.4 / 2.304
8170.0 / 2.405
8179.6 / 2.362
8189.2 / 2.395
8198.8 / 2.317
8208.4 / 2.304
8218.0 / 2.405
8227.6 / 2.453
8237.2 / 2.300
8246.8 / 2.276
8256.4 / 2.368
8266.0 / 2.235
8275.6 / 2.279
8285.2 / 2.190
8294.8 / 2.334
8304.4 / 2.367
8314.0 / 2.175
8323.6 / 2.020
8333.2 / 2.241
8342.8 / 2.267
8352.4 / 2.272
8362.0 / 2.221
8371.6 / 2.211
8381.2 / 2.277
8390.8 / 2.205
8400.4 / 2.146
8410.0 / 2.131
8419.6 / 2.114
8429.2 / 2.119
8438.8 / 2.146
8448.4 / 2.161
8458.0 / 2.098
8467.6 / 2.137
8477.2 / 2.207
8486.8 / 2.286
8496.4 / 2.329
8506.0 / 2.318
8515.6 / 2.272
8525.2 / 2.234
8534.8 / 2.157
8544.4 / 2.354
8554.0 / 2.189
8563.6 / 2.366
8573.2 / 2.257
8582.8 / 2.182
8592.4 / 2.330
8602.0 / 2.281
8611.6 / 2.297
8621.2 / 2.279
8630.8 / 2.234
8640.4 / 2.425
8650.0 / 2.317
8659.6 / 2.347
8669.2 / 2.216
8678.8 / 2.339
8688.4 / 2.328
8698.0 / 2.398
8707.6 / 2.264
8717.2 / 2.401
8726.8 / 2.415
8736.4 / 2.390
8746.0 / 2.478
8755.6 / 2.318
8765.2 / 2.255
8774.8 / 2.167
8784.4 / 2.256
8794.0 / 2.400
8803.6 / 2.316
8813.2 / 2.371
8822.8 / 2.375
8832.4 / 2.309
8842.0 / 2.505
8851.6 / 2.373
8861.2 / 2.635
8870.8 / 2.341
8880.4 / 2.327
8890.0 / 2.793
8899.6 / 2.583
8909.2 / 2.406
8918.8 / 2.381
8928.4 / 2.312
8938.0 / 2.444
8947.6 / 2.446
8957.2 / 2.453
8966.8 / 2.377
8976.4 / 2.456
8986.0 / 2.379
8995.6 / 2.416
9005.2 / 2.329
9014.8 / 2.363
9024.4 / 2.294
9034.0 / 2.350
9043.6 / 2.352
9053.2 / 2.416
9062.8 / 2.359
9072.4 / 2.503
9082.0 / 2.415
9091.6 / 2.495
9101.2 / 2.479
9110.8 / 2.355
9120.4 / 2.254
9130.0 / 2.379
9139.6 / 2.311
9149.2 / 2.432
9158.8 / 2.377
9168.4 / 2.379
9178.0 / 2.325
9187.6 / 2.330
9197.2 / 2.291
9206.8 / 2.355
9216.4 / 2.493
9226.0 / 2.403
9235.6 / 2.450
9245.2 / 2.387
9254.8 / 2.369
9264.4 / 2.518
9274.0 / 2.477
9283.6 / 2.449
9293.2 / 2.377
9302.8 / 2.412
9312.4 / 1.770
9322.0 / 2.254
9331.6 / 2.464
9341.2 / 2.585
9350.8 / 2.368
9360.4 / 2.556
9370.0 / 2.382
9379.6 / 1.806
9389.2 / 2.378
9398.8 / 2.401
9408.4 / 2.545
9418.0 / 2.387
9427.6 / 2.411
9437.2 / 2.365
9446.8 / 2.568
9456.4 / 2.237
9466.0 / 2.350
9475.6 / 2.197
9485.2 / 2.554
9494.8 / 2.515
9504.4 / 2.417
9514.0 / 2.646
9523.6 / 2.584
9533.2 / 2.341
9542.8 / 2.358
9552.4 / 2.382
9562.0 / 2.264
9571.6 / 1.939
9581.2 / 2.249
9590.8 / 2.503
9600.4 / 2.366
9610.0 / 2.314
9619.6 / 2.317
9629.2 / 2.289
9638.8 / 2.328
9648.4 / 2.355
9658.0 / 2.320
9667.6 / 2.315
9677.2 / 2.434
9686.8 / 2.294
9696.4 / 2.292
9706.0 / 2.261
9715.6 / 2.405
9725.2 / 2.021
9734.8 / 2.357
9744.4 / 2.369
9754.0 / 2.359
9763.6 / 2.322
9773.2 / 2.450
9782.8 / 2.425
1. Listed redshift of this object 0.350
